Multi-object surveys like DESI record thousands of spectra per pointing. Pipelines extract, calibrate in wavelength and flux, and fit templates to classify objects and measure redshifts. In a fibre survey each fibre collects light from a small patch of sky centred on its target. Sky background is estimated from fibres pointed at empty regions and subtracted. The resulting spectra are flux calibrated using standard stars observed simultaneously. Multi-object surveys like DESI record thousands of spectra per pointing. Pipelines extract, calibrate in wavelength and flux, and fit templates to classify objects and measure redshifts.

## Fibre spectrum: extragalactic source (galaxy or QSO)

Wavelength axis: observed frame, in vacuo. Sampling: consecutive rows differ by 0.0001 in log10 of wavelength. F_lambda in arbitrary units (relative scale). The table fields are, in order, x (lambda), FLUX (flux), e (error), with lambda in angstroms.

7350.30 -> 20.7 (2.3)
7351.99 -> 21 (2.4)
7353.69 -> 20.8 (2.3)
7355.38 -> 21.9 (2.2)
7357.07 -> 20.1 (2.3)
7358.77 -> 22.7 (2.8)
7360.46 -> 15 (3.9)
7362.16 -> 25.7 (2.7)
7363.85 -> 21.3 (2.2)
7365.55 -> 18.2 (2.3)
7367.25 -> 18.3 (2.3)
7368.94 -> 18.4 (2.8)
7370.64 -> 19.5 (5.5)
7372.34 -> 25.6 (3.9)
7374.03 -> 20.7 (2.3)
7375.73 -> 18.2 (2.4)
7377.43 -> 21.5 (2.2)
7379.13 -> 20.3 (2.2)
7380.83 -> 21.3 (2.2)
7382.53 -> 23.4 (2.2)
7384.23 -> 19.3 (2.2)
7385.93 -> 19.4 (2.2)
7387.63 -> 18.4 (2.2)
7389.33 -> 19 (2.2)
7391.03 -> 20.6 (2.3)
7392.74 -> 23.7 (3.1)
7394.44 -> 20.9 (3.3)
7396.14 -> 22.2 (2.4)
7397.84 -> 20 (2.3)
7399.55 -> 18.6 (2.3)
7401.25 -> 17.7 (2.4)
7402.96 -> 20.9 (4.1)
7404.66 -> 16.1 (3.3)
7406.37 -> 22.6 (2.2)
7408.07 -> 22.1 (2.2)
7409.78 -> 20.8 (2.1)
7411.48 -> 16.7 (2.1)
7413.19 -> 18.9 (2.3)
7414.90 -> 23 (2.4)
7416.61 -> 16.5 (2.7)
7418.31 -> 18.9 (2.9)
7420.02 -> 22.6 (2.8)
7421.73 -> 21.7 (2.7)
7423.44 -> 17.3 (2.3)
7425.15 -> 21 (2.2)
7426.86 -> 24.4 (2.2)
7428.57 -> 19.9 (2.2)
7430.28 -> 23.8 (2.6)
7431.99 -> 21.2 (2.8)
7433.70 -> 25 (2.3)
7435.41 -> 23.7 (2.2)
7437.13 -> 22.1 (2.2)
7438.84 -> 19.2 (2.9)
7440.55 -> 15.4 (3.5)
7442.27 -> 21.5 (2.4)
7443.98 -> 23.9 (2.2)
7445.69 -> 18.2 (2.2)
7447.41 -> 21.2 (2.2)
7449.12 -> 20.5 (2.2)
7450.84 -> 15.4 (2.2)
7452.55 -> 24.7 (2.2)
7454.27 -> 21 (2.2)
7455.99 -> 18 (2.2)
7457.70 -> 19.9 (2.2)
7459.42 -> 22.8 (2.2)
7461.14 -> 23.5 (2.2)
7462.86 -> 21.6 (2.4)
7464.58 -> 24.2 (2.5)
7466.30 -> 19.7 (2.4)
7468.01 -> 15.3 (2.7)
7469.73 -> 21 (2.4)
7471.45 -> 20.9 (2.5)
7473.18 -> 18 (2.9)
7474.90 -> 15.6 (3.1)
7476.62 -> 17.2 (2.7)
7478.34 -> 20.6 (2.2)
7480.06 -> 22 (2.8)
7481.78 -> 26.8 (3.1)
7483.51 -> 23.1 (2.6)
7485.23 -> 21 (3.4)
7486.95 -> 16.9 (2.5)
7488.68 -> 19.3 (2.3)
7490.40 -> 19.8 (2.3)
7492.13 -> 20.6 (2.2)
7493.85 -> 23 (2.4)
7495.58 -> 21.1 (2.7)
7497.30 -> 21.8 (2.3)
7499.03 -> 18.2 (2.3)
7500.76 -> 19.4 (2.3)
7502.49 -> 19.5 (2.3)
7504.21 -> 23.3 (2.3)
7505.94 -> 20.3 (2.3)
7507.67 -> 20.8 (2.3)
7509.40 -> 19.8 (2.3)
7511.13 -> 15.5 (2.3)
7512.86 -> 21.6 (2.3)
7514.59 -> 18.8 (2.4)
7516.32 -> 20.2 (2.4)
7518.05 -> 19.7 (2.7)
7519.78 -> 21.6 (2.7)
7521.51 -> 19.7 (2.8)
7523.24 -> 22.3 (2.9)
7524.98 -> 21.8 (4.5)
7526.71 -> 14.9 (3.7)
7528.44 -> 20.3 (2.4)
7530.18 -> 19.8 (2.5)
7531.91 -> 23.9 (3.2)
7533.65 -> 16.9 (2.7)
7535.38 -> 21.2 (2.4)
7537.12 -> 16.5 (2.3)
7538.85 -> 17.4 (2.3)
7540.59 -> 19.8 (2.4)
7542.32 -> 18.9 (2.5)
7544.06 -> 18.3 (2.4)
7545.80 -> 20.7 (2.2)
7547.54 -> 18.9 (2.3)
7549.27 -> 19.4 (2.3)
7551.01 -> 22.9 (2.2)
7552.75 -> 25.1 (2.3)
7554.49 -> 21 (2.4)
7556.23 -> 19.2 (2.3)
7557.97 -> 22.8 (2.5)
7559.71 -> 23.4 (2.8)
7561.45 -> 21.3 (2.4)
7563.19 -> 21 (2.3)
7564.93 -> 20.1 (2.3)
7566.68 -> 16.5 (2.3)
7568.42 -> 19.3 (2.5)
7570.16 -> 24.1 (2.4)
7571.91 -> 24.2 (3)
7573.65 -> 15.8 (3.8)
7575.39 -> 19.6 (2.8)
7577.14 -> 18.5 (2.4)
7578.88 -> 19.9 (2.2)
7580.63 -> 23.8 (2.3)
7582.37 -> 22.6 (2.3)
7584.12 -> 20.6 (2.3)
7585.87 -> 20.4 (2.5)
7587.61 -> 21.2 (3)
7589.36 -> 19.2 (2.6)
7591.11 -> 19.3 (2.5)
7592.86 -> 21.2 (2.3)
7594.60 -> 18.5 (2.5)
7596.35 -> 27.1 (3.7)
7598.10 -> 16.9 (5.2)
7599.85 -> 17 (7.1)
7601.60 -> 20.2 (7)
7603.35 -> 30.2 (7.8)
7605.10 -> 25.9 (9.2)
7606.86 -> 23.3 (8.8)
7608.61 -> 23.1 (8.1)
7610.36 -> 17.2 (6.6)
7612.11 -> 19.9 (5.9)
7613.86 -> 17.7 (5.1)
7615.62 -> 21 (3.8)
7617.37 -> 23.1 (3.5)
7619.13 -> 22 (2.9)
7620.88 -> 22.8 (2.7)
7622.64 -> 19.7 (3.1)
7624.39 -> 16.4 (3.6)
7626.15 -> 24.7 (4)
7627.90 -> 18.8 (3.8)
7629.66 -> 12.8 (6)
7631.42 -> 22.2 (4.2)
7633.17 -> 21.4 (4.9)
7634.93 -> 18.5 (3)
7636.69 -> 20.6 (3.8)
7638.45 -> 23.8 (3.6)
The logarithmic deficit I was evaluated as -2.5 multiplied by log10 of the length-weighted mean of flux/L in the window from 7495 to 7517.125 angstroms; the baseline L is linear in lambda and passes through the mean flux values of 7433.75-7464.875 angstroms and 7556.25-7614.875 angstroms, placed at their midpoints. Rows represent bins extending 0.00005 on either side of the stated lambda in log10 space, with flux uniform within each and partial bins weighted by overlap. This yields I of 0.050 mag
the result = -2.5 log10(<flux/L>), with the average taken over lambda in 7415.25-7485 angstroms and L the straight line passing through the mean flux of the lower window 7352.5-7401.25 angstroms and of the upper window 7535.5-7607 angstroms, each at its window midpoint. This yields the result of -0.01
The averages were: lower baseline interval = 20.5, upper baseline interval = 20.8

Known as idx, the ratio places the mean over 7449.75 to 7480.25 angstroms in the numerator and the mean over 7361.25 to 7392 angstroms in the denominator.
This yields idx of 0.98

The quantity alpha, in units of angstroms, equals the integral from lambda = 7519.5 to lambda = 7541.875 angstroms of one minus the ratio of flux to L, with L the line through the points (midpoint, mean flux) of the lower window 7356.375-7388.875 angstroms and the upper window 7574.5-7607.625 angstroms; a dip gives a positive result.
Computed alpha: 1.5 angstroms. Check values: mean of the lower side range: 20.4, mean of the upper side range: 21.3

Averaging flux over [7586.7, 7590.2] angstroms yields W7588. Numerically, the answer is 20.2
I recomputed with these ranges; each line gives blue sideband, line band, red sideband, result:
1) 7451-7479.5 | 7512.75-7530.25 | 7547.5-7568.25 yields 0.03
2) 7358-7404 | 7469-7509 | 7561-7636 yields 0.00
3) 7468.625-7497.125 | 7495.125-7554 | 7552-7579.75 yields 0.03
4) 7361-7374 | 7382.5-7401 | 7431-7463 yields 0.03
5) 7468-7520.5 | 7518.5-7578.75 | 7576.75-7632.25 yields 0.02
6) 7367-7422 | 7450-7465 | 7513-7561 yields -0.05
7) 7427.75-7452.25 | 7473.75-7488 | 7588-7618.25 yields 0.03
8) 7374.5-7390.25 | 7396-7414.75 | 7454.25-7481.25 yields 0.02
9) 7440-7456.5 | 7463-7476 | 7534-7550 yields 0.03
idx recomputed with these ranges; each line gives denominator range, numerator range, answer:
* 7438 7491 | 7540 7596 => 1.02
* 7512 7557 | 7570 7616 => 1.05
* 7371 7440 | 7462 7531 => 0.97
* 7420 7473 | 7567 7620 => 1.01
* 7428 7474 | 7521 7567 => 0.97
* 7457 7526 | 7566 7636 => 1.01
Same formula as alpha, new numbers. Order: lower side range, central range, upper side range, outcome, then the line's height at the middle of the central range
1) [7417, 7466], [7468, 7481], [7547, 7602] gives 1.2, 21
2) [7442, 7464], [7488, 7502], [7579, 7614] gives 0.4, 21.1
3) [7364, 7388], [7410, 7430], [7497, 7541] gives -0.1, 20.1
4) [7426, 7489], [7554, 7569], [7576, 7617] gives 0.3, 21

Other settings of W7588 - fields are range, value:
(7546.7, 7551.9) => 20.4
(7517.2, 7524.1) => 20.8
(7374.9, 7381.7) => 20.3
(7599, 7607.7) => 23.3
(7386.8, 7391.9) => 19.3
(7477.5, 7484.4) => 23.1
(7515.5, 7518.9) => 20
